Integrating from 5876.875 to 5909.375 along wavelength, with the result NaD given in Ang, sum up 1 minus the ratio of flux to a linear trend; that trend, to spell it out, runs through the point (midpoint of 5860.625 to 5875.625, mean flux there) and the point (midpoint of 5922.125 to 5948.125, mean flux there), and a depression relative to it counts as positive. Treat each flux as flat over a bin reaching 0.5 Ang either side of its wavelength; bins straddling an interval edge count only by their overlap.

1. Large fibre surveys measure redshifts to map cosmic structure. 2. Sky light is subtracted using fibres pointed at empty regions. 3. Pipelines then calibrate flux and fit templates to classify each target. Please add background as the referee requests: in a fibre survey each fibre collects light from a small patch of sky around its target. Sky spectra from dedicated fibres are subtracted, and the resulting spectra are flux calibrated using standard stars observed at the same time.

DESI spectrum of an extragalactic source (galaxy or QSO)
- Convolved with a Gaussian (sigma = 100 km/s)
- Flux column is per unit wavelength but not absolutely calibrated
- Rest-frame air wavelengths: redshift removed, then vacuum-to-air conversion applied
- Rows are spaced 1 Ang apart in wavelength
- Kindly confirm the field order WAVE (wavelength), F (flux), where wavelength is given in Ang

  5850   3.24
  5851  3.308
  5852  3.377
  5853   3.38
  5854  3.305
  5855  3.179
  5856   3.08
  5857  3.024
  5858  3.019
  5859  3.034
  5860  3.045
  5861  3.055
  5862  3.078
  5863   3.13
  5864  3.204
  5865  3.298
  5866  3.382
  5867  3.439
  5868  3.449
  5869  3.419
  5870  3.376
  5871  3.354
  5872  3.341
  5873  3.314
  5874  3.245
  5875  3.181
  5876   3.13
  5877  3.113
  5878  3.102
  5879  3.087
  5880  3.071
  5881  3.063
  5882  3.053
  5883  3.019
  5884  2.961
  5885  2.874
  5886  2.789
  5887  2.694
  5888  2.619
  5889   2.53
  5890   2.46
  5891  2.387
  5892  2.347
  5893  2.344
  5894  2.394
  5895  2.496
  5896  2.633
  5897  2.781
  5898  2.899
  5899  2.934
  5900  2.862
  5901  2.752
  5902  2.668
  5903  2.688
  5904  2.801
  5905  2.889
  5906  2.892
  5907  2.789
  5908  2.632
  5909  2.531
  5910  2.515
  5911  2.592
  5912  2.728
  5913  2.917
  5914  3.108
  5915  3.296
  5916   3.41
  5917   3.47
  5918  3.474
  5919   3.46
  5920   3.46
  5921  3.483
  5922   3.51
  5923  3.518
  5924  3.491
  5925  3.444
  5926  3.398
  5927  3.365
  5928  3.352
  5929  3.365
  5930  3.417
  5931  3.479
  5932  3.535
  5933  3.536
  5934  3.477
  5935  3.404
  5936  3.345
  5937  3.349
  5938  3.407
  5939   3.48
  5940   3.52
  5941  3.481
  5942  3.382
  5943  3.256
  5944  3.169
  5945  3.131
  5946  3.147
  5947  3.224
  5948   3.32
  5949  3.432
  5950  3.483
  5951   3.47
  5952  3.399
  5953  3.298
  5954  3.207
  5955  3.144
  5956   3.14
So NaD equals 5.5 Ang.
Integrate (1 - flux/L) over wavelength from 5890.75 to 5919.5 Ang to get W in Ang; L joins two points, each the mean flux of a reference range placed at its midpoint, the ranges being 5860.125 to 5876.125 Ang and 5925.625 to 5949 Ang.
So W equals 4.4 Ang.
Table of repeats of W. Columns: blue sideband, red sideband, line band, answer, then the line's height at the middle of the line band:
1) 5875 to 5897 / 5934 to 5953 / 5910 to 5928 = -0.97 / 3.11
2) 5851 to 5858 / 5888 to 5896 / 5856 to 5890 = -3.17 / 2.84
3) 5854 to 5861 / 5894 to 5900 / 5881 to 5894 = 0.64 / 2.81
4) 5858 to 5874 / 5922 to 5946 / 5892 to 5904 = 2.36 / 3.32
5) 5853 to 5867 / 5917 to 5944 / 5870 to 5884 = 0.28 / 3.23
